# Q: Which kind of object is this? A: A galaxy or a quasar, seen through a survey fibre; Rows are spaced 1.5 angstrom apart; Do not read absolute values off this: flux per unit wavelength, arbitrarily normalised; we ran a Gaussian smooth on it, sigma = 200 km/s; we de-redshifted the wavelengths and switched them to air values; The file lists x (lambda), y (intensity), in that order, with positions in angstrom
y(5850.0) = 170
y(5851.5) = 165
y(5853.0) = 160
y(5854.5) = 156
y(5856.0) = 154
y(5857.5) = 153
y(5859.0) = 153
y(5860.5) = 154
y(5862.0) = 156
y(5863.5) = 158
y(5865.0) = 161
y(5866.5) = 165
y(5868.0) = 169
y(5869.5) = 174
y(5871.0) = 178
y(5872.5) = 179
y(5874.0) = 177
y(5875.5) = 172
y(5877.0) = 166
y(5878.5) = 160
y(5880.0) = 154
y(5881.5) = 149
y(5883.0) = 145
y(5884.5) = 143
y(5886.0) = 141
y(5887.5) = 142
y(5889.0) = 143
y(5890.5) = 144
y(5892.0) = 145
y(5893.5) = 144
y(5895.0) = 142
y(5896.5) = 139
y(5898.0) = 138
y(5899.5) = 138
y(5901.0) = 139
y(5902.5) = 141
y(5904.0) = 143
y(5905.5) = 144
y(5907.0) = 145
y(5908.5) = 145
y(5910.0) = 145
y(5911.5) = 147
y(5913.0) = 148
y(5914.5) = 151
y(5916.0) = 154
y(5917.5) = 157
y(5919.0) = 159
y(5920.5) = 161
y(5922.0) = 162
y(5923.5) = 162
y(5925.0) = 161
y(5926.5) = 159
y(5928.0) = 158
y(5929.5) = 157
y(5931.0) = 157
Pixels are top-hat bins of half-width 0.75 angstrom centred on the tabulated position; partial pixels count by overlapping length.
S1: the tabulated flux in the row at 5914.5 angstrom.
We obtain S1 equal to 151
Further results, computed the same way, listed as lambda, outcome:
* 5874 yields 177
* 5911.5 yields 147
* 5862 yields 156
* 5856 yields 154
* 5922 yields 162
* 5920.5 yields 161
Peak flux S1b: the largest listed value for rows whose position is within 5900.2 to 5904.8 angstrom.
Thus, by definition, 143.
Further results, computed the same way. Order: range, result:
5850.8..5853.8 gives 165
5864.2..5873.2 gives 179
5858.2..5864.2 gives 158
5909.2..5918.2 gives 157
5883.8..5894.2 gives 145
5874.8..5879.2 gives 172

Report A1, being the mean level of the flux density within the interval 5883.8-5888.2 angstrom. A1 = 142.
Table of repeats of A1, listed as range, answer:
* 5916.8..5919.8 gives 158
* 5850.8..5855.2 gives 160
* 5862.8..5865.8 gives 160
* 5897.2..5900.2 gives 138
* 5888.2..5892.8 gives 144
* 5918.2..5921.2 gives 160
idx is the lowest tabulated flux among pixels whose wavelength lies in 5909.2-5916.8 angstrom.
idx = 145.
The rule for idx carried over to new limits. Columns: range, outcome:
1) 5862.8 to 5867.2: 158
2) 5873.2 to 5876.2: 172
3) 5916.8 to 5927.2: 157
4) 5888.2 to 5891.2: 143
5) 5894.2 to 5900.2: 138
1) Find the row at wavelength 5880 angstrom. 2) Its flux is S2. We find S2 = 154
